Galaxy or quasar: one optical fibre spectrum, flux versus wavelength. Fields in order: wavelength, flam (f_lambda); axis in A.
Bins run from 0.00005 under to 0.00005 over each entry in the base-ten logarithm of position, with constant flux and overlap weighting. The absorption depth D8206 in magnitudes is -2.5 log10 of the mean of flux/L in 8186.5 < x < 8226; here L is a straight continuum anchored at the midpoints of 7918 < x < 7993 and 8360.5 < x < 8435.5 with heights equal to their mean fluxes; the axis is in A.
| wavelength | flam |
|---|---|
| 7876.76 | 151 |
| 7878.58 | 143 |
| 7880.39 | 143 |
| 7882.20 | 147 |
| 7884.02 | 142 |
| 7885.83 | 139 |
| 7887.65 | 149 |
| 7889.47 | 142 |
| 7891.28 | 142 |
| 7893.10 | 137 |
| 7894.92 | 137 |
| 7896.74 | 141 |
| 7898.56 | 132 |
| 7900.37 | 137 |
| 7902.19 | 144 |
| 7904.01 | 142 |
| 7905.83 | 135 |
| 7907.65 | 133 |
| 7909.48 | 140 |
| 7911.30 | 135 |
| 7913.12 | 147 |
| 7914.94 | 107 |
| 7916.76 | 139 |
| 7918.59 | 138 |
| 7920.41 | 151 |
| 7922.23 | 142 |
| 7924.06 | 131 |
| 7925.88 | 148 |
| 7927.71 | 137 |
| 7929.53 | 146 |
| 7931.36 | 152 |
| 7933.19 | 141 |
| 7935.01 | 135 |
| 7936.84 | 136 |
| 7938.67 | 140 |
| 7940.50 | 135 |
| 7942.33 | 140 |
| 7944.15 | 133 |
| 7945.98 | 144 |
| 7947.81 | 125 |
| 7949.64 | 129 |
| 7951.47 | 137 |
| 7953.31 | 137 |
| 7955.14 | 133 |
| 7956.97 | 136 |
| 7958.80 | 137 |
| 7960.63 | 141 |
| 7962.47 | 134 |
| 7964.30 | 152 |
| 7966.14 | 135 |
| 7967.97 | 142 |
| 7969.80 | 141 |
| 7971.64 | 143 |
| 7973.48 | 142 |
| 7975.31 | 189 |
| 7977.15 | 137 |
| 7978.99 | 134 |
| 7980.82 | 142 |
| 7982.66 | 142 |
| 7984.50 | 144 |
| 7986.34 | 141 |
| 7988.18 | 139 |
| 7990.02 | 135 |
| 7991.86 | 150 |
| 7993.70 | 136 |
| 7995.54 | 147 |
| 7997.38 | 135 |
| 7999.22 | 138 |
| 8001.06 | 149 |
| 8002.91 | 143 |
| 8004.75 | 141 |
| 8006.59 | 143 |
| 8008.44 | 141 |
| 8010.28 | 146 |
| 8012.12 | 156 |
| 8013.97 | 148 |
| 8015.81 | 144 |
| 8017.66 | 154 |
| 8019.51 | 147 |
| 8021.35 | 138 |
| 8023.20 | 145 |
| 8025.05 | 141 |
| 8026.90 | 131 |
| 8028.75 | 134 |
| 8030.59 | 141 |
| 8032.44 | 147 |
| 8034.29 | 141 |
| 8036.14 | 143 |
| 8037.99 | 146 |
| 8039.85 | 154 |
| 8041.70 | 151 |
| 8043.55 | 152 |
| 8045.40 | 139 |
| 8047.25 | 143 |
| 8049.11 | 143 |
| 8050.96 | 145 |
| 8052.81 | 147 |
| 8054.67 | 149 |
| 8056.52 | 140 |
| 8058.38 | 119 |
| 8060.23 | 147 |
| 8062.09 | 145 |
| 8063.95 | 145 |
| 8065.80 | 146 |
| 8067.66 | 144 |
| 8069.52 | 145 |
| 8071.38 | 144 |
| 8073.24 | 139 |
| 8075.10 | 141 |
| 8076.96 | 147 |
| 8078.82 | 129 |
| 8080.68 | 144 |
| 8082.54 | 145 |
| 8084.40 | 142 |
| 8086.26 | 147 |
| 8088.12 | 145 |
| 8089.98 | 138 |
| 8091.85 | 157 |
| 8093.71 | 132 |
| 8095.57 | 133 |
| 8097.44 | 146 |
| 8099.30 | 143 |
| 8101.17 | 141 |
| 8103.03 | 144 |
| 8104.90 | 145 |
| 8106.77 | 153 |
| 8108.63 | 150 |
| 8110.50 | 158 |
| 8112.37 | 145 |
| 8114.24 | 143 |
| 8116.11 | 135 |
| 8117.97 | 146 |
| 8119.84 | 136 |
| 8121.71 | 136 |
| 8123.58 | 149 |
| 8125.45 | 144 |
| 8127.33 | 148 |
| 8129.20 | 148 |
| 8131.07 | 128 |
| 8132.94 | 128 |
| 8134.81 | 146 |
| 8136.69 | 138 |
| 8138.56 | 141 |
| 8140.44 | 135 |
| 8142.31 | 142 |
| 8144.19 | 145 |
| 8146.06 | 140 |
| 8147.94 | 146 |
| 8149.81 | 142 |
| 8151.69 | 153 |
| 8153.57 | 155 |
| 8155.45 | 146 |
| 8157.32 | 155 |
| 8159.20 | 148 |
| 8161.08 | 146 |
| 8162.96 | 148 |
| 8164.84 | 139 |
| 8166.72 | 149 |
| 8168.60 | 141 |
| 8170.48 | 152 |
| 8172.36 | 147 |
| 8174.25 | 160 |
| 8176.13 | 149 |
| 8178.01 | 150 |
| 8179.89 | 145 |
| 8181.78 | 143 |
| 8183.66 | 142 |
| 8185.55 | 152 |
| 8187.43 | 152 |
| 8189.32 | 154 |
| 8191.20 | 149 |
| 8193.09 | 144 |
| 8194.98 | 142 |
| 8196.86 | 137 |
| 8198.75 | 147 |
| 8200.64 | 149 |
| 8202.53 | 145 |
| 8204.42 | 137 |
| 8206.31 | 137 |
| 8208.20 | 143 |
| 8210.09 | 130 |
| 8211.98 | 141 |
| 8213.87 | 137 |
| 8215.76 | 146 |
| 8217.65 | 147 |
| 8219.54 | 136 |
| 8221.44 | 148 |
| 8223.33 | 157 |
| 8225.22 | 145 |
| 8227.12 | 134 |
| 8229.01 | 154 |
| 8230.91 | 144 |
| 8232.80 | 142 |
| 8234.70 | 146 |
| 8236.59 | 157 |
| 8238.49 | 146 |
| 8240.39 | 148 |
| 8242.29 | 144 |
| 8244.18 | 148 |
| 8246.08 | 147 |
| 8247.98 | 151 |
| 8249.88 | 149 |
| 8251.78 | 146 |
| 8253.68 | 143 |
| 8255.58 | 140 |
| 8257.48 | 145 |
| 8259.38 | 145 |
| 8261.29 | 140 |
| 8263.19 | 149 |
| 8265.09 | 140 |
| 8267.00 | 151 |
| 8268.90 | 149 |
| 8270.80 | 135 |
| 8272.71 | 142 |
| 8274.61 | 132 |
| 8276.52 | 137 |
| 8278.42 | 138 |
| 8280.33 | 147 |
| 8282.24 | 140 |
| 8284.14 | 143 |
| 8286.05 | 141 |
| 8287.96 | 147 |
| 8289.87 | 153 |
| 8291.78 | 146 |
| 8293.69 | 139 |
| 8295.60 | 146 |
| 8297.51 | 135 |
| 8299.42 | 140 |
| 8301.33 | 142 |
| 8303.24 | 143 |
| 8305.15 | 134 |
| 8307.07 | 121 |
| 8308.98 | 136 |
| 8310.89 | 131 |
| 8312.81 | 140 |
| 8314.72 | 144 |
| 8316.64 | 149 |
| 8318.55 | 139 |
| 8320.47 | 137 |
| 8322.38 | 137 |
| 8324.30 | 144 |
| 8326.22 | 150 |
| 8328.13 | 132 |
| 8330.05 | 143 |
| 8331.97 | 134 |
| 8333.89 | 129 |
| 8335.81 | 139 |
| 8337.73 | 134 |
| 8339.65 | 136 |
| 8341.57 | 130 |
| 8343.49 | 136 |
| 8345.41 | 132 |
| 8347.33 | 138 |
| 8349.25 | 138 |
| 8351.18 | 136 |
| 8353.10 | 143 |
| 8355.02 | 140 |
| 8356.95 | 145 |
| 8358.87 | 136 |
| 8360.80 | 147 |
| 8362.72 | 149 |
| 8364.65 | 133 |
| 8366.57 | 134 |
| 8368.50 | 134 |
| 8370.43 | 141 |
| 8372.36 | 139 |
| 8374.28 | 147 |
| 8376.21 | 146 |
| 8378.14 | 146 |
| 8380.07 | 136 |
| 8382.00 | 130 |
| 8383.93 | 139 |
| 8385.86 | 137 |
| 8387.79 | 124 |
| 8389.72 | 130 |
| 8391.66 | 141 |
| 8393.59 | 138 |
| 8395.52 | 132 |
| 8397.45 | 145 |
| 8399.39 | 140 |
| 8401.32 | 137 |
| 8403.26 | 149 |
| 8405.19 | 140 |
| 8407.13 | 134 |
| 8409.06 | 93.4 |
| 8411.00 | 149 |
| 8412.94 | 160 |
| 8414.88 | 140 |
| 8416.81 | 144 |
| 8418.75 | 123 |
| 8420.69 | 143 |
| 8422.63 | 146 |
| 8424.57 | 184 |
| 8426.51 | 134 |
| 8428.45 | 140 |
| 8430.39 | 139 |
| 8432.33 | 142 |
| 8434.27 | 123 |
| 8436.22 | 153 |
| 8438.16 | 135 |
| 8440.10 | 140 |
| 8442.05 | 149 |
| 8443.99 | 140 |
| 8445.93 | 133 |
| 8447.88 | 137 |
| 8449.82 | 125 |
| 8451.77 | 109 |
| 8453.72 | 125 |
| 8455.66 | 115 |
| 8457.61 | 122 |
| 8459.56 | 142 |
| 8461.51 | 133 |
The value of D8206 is -0.032 mag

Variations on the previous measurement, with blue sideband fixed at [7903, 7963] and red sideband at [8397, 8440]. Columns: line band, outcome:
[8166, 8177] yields -0.08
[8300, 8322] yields 0.02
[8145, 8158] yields -0.07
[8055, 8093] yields -0.03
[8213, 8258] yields -0.05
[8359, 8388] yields 0.01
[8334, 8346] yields 0.05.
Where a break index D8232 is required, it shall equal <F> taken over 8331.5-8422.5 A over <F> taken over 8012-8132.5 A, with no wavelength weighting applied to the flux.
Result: 0.96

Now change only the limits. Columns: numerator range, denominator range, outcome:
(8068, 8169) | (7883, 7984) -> 1.03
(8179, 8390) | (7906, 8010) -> 1.01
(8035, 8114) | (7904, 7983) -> 1.03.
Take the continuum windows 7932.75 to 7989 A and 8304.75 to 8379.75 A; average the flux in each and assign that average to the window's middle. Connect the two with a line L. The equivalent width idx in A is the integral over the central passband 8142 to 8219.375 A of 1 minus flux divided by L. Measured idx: -3.6 A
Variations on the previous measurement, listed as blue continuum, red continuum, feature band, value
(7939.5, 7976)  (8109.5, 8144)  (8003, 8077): -1.6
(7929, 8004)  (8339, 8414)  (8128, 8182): -2.2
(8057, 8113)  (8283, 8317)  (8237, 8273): -1.1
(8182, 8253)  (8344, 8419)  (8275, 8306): 0.1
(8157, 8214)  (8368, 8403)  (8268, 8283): 0.2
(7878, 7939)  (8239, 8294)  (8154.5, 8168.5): -0.4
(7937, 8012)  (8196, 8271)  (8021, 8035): 0.2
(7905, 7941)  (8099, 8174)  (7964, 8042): -1.7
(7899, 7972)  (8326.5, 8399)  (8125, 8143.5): -0.2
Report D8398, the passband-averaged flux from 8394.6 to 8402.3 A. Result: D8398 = 138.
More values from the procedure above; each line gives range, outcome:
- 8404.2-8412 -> 129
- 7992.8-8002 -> 141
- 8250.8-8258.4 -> 144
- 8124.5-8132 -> 142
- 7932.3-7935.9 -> 138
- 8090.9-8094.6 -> 144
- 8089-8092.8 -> 147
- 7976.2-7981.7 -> 138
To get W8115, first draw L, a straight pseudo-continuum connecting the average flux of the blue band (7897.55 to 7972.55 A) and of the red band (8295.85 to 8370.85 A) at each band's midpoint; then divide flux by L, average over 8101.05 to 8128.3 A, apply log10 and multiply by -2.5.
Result -0.053 mag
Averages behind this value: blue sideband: 138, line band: 145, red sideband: 138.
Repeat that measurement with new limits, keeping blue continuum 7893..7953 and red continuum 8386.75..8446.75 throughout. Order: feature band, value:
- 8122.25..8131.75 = -0.04 mag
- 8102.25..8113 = -0.08 mag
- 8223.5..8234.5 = -0.05 mag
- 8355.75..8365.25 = -0.02 mag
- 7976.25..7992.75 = -0.02 mag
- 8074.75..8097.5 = -0.03 mag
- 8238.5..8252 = -0.07 mag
